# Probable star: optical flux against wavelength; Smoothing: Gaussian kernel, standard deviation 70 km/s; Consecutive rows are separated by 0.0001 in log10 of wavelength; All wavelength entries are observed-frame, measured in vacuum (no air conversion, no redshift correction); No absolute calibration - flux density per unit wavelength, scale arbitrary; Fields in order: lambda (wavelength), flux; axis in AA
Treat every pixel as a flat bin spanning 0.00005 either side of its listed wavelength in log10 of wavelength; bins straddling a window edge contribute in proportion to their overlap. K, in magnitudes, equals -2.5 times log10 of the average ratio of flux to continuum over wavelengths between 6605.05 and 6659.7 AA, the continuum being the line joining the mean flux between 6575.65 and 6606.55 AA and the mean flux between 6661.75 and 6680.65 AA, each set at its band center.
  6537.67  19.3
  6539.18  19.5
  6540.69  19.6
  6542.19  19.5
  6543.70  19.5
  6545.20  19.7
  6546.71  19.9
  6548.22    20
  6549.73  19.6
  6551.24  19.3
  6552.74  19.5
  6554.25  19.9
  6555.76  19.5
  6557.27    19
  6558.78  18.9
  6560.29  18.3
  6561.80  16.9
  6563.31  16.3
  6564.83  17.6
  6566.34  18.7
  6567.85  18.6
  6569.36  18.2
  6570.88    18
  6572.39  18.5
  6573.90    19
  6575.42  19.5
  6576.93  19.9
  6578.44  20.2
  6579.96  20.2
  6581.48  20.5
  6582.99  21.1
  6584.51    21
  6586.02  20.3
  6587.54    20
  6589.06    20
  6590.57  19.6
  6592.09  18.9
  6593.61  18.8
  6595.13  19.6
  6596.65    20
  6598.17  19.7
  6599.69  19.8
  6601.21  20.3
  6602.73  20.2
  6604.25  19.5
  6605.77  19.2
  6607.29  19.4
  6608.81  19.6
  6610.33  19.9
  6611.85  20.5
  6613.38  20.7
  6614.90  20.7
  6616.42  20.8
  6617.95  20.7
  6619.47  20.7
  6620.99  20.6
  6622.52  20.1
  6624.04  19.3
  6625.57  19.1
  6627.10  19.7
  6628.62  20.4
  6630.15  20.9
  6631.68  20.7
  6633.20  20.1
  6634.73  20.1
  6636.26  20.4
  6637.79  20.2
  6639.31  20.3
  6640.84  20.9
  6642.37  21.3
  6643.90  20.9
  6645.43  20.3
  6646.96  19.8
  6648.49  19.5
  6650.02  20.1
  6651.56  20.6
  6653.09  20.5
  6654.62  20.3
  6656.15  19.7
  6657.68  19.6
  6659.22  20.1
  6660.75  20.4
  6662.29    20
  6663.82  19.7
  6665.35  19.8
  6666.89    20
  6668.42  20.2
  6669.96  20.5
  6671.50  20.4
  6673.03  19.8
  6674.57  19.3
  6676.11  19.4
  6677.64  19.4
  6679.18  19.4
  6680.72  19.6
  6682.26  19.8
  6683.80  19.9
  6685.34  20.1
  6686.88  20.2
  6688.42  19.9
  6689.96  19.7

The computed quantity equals -0.02 mag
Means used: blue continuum 19.9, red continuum 19.8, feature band 20.2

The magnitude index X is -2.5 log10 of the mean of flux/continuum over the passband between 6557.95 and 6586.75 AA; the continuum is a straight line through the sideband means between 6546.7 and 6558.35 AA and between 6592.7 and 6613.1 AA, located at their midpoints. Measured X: 0.03 mag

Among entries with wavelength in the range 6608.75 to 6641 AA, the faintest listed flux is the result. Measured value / 19.1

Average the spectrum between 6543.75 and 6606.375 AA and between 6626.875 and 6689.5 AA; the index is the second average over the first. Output 1.0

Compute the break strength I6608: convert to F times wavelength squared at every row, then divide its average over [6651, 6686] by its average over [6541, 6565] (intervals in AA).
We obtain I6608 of 1.1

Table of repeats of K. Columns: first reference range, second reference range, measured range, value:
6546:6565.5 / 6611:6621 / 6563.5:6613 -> 0.02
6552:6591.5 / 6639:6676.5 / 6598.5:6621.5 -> -0.03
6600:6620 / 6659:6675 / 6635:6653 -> -0.02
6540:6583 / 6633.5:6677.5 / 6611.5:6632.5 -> -0.03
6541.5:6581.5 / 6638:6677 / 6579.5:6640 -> -0.03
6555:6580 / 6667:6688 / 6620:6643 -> -0.05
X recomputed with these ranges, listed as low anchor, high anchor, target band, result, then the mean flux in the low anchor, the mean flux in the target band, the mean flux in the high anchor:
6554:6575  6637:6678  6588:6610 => -0.03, 18.4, 19.6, 20.1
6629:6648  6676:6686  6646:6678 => 0.00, 20.5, 20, 19.7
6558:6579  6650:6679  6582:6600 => -0.06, 18.5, 19.9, 20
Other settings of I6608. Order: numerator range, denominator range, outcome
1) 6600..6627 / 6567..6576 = 1.09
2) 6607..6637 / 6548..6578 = 1.10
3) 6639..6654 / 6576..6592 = 1.03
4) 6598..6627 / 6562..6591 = 1.05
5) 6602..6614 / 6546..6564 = 1.07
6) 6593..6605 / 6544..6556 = 1.02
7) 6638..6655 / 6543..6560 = 1.08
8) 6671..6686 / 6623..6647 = 0.98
